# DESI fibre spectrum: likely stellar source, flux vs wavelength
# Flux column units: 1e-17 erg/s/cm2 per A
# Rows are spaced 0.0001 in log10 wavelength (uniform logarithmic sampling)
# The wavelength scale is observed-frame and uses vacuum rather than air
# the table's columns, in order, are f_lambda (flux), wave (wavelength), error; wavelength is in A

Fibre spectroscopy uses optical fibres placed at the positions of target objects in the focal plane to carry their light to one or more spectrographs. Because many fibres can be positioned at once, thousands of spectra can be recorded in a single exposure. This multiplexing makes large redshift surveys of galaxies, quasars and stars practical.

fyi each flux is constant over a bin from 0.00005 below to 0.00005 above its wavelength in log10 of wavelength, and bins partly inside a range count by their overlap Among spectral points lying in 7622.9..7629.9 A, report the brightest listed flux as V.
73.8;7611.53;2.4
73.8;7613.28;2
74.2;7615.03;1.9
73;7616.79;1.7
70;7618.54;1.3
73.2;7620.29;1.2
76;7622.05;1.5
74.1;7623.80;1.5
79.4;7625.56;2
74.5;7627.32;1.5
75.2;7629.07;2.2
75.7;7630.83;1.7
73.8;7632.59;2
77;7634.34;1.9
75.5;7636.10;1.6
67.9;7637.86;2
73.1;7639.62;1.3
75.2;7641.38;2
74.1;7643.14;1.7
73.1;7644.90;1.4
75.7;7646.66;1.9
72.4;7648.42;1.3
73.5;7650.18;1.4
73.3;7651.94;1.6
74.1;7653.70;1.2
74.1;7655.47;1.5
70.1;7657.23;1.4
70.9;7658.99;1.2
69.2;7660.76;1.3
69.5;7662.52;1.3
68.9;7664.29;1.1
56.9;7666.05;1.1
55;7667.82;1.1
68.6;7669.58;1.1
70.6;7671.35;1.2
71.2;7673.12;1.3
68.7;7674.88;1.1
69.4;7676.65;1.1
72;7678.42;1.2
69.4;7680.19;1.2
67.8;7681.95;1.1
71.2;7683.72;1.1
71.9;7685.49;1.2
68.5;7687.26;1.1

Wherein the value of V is 79.4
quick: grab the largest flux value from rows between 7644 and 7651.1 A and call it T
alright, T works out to 75.7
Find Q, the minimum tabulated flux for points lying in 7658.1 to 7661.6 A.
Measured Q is 69.2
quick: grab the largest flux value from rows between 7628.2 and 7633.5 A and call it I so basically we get 75.7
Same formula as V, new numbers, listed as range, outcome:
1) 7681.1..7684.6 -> 71.2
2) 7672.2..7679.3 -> 72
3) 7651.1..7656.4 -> 74.1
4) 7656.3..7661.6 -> 70.9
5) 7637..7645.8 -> 75.2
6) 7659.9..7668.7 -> 69.5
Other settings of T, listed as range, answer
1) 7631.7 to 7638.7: 77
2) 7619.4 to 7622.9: 76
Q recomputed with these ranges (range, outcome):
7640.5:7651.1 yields 72.4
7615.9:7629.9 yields 70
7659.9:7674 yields 55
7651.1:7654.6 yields 73.3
